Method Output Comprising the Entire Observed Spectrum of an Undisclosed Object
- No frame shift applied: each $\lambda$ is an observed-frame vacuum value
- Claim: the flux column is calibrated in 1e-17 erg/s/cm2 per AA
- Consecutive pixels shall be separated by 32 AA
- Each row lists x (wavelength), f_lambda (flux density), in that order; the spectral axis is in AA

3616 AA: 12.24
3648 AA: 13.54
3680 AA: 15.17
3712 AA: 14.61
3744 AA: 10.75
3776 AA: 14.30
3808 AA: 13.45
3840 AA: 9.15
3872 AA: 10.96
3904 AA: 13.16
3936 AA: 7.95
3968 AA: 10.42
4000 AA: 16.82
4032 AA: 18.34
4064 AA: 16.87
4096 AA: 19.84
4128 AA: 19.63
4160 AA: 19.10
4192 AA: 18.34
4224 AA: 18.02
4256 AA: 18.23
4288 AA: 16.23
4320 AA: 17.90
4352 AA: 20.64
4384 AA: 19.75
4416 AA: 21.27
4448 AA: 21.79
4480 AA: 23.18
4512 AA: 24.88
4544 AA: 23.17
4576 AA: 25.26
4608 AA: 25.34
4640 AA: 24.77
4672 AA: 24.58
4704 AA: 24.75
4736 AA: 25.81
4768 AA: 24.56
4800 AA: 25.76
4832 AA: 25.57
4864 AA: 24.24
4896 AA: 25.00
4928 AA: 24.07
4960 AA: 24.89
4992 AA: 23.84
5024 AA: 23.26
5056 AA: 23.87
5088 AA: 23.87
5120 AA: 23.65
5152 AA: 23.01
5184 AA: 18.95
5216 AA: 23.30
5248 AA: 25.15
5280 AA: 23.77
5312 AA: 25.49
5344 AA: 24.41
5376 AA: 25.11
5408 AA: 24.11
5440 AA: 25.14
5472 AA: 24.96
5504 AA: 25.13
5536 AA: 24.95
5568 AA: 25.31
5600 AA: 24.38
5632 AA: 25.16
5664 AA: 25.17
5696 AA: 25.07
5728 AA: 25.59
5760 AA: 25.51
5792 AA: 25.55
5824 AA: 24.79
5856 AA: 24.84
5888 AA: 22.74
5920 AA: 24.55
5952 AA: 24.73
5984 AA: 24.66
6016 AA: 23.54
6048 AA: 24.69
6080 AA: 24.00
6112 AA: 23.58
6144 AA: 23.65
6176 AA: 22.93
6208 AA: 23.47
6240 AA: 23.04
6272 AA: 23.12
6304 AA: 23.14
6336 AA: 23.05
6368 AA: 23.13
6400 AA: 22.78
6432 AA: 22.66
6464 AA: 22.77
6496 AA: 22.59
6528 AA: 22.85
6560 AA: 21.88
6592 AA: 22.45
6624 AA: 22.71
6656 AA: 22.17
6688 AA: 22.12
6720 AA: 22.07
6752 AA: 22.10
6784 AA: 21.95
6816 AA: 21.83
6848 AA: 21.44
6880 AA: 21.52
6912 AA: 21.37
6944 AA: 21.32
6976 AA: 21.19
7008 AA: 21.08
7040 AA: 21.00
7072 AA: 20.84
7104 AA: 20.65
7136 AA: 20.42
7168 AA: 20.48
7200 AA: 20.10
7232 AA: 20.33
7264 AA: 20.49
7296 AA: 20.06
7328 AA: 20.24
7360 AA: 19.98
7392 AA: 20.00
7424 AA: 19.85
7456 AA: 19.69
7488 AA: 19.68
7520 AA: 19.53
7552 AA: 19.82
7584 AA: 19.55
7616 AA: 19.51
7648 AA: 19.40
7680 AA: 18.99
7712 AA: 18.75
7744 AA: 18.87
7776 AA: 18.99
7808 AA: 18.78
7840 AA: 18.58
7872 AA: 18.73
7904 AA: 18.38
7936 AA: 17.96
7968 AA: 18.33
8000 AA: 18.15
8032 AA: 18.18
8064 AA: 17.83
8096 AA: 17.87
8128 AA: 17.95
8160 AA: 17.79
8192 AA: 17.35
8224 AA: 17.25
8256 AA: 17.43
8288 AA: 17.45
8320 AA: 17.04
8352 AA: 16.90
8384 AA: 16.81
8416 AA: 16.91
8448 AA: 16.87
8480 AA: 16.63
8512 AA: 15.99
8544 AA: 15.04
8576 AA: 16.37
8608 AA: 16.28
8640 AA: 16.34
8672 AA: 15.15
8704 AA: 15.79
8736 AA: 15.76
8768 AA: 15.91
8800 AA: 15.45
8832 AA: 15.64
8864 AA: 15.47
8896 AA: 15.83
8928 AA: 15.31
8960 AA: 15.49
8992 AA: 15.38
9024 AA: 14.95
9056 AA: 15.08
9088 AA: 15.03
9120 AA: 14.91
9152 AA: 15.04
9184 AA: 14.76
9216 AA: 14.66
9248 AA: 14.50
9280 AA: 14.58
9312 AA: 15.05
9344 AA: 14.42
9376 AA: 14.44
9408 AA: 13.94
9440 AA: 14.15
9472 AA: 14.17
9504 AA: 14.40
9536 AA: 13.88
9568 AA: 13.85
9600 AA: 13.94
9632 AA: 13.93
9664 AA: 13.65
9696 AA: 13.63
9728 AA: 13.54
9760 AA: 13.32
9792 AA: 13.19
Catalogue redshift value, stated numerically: 0.000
